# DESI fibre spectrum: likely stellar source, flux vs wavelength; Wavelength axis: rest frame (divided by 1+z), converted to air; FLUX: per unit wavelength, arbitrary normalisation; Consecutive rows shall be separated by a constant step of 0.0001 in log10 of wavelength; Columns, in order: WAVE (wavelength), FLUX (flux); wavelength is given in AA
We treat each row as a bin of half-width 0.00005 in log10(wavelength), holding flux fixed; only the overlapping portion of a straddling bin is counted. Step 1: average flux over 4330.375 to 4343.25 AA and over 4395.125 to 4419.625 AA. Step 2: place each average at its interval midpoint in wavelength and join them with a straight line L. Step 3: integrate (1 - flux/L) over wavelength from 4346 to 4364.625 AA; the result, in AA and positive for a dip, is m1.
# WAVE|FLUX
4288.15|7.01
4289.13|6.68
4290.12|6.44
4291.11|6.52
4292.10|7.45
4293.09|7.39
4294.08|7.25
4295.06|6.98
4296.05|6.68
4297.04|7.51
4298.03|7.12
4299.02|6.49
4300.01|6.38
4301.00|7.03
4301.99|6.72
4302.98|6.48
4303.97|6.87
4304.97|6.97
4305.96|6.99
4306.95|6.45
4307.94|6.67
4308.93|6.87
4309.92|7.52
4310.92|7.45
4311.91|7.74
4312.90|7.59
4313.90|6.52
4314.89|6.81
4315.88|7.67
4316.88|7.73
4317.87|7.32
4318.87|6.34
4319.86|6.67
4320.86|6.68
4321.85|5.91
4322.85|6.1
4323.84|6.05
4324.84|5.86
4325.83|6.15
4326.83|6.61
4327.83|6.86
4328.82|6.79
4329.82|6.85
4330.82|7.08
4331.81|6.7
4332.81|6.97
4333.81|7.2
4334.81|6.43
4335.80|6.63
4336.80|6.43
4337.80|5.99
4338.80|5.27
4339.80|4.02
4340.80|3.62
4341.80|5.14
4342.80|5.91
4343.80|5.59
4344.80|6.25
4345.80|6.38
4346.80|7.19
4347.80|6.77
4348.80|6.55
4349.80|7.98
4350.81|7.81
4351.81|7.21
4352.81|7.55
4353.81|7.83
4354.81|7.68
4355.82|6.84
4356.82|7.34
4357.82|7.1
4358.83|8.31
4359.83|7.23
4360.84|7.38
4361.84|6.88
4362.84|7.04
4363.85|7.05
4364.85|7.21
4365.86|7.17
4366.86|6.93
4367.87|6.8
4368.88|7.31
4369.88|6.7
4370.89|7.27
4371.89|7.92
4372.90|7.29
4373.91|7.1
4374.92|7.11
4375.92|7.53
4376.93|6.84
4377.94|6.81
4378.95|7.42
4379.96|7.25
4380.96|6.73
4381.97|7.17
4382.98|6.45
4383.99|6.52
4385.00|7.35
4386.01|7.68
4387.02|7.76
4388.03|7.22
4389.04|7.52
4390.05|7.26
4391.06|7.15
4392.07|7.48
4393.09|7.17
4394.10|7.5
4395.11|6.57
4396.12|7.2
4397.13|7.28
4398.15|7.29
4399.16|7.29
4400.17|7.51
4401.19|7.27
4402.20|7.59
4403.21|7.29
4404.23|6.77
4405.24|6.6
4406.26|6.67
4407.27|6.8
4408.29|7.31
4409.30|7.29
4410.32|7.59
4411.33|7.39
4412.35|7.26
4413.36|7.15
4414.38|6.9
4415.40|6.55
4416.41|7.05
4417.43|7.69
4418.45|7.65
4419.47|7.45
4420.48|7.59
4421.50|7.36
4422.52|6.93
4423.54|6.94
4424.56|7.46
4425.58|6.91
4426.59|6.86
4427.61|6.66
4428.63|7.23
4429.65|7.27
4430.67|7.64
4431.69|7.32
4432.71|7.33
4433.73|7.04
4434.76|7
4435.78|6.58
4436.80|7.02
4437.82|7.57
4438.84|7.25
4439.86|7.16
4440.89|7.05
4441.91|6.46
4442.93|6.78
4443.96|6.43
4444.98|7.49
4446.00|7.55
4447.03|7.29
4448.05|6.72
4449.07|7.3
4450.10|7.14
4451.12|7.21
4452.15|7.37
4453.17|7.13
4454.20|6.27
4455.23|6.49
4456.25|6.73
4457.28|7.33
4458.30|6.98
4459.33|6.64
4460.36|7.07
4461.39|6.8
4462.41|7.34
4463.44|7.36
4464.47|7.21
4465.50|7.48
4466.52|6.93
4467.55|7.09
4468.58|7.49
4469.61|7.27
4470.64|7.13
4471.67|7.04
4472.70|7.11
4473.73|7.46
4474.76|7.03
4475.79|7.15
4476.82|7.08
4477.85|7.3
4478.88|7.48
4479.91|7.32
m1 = -3.1 AA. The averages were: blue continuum 5.95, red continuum 7.18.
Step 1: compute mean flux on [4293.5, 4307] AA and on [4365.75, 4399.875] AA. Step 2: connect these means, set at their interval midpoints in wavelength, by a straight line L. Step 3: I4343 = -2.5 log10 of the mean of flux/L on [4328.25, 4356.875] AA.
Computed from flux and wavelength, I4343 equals 0.08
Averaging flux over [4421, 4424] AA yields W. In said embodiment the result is 7.07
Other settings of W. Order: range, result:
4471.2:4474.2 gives 7.2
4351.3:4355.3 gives 7.59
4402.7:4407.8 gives 6.82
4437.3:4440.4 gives 7.32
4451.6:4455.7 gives 6.81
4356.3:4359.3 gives 7.57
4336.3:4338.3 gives 6.2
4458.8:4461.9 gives 6.83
